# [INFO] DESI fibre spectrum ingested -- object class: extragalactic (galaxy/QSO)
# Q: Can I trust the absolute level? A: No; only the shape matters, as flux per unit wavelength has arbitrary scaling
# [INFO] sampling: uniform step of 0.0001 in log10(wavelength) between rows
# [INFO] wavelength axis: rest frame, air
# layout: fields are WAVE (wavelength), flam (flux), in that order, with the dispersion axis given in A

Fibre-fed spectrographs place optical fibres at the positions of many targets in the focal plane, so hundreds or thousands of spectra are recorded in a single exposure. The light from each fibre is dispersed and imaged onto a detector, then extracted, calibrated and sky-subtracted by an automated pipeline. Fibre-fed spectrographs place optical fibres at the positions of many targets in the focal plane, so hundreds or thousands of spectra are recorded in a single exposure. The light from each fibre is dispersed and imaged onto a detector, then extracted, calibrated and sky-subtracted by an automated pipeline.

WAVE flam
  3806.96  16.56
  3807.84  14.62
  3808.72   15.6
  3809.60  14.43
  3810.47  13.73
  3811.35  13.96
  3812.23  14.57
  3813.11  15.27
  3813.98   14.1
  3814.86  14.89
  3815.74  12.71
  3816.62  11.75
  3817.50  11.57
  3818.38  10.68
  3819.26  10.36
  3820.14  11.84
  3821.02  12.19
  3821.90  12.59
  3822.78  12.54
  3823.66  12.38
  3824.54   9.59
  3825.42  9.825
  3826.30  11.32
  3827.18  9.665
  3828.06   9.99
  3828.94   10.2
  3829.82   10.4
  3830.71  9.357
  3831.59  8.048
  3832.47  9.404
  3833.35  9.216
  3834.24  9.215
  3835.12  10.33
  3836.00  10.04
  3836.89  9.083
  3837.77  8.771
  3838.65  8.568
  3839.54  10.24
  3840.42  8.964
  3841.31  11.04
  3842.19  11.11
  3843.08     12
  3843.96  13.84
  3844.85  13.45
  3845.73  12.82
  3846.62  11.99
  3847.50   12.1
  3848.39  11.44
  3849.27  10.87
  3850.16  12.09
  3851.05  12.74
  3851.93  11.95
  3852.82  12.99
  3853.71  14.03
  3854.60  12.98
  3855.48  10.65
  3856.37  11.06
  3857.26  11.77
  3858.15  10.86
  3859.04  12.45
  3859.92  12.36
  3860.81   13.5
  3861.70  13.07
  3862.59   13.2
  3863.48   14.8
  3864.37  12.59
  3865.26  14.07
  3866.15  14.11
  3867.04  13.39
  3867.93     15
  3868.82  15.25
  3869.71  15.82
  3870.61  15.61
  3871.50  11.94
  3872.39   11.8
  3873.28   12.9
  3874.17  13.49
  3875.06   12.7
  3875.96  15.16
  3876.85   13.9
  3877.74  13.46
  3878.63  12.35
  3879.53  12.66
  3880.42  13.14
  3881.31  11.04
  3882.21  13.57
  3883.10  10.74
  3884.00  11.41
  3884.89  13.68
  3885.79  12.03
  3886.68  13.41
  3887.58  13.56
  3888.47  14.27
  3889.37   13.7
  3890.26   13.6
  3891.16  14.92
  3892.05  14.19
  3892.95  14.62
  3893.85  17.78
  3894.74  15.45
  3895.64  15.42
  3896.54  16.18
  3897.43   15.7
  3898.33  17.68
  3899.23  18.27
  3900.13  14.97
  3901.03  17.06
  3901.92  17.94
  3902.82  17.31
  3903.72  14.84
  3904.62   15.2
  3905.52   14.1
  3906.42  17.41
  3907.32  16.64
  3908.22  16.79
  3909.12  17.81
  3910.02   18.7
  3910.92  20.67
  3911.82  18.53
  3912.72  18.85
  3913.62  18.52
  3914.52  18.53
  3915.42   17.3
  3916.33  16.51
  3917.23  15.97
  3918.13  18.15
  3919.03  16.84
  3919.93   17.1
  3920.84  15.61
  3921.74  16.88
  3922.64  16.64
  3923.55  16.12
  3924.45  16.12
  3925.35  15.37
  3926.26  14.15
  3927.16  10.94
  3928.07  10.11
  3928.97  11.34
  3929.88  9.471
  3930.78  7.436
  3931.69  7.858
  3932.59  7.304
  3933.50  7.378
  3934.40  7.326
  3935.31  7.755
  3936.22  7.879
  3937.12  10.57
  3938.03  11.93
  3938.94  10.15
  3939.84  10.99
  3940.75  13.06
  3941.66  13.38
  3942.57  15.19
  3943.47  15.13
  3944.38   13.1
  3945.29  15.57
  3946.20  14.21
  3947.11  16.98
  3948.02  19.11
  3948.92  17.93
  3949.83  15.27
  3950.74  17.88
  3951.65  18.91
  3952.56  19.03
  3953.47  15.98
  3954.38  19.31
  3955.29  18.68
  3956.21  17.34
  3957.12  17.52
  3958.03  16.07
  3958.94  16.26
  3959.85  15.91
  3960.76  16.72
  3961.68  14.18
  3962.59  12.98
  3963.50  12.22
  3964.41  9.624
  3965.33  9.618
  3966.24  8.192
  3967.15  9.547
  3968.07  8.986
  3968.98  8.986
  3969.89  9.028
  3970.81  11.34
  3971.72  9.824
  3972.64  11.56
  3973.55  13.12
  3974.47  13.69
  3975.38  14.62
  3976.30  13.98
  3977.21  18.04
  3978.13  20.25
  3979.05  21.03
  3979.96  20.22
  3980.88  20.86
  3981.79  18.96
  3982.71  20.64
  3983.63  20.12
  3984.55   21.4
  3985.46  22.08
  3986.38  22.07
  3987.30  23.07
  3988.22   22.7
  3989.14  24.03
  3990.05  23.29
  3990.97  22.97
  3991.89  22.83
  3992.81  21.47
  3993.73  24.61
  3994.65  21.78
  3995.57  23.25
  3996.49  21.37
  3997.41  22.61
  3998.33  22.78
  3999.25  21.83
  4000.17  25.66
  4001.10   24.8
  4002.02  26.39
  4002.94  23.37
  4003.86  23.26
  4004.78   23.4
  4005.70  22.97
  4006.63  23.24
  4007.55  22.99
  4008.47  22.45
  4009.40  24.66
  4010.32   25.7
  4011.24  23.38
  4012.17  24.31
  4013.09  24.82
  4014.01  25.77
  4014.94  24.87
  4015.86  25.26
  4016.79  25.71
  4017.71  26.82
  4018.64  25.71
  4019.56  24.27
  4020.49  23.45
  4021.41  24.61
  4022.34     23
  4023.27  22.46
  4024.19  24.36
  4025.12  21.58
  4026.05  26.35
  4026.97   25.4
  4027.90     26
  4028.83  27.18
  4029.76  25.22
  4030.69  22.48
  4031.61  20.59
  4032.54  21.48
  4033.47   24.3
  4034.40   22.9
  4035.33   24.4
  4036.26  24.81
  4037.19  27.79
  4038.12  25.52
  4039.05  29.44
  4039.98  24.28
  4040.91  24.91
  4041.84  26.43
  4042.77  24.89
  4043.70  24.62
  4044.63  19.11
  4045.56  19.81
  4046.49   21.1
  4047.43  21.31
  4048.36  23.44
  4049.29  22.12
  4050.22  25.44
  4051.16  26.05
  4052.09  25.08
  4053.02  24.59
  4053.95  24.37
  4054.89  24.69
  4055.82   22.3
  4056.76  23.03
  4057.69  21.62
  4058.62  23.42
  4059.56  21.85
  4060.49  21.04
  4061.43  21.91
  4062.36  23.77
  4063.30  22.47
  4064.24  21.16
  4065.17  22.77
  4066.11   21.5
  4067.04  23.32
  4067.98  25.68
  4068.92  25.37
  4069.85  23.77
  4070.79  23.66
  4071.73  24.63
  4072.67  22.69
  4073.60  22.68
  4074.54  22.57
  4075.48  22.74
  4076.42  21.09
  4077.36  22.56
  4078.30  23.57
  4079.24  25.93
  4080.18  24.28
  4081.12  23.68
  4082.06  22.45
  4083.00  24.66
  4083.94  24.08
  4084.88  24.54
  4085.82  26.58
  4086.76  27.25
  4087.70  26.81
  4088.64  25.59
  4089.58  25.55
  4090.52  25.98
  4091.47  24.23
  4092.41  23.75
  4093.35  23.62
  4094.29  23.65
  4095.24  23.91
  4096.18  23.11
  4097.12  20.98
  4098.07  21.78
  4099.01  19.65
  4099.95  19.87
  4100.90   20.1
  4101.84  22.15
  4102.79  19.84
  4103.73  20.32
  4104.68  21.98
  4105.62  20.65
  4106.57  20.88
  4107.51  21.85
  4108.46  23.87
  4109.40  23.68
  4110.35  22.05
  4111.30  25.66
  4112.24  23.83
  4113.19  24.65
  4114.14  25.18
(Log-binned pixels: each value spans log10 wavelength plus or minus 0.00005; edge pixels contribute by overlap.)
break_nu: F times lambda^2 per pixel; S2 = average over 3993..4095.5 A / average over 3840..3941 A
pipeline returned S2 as 1.88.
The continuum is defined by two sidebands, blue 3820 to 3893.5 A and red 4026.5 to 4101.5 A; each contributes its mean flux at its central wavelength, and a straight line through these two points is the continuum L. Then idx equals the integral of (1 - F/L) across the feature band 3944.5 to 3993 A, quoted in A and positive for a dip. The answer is 4.6 A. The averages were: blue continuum 12.2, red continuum 23.7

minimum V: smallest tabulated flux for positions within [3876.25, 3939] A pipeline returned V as 7.304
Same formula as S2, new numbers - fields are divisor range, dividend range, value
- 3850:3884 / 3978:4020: 1.91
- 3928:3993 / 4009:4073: 1.65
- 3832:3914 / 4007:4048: 1.92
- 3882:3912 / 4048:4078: 1.63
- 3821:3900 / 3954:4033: 1.74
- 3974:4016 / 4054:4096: 1.11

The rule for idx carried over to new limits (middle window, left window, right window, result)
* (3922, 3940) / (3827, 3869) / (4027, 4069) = 6.14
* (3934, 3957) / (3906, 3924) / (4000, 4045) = 5.85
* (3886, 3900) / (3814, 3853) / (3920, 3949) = -3.77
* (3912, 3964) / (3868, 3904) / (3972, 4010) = 9.52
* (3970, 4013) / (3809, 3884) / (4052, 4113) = -4.53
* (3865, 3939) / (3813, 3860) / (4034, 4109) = 1.49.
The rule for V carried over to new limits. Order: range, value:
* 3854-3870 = 10.65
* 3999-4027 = 21.58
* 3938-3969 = 8.192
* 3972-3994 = 11.56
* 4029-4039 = 20.59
